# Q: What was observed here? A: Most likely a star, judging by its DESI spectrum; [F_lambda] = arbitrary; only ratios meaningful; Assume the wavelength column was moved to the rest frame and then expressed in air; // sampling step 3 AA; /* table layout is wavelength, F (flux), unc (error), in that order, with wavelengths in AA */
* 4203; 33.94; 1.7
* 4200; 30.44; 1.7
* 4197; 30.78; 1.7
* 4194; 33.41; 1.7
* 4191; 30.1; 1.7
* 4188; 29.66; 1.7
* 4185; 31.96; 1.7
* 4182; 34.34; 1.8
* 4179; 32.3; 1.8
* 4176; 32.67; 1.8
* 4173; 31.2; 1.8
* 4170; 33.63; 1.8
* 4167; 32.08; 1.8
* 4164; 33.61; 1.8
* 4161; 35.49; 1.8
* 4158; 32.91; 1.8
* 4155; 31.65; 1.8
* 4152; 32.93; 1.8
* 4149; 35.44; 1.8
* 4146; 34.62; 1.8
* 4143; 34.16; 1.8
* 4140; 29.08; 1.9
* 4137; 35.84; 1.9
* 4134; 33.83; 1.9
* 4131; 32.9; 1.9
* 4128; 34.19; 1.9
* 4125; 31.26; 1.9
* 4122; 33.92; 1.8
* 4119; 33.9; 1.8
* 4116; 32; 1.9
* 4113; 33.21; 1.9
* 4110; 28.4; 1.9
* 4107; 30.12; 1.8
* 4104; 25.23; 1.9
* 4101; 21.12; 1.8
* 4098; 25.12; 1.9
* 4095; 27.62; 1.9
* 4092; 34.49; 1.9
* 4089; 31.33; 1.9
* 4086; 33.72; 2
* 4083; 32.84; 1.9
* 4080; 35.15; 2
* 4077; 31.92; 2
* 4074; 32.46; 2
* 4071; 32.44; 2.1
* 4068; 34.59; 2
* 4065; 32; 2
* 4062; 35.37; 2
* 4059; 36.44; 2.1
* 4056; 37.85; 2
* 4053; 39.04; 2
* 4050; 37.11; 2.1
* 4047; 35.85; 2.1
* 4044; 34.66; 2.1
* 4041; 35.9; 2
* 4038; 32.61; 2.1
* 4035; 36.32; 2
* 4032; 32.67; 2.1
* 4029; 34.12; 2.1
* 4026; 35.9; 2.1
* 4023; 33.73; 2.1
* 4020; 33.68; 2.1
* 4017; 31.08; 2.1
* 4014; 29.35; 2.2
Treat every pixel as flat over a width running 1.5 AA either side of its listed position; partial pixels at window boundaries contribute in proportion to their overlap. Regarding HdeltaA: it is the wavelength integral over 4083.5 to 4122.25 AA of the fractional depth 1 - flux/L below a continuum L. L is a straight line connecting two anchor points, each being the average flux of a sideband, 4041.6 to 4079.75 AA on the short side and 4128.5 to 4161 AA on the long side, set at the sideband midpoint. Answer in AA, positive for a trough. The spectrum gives 4.8 AA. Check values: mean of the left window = 35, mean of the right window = 33.5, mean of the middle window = 30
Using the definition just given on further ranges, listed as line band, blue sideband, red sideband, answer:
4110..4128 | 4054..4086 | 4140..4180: 0.54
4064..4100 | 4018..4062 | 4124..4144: 2.65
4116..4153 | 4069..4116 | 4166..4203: -2.75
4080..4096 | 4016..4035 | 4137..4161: 0.54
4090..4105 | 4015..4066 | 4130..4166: 3.19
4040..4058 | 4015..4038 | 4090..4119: -2.46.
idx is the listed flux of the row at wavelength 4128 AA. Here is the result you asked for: 34.19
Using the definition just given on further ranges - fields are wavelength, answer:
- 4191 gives 30.1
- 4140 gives 29.08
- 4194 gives 33.41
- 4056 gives 37.85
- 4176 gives 32.67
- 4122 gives 33.92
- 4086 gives 33.72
